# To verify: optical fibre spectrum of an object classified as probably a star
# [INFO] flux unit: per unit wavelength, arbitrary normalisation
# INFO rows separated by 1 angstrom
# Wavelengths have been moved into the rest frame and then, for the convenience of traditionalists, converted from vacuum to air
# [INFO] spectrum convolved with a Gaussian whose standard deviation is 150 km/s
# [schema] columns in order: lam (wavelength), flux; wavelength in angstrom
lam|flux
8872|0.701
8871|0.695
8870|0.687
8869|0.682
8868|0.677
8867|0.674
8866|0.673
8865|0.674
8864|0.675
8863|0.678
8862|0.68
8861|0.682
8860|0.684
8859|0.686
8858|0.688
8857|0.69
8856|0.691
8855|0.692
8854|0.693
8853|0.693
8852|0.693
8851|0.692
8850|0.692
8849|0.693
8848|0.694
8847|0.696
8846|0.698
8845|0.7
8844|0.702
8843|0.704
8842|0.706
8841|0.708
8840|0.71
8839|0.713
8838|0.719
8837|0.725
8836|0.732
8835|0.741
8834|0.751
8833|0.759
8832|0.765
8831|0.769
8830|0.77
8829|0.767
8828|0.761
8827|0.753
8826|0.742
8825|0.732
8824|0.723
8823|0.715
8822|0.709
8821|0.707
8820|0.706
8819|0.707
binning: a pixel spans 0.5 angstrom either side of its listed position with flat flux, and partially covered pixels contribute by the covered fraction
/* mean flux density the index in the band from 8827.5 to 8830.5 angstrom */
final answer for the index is 0.766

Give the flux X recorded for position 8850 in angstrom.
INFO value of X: 0.692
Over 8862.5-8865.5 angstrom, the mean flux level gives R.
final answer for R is 0.676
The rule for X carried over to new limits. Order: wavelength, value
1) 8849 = 0.693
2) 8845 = 0.7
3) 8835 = 0.741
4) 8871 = 0.695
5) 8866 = 0.673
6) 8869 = 0.682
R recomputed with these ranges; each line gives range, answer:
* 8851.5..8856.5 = 0.692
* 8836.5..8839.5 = 0.719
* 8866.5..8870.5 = 0.68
